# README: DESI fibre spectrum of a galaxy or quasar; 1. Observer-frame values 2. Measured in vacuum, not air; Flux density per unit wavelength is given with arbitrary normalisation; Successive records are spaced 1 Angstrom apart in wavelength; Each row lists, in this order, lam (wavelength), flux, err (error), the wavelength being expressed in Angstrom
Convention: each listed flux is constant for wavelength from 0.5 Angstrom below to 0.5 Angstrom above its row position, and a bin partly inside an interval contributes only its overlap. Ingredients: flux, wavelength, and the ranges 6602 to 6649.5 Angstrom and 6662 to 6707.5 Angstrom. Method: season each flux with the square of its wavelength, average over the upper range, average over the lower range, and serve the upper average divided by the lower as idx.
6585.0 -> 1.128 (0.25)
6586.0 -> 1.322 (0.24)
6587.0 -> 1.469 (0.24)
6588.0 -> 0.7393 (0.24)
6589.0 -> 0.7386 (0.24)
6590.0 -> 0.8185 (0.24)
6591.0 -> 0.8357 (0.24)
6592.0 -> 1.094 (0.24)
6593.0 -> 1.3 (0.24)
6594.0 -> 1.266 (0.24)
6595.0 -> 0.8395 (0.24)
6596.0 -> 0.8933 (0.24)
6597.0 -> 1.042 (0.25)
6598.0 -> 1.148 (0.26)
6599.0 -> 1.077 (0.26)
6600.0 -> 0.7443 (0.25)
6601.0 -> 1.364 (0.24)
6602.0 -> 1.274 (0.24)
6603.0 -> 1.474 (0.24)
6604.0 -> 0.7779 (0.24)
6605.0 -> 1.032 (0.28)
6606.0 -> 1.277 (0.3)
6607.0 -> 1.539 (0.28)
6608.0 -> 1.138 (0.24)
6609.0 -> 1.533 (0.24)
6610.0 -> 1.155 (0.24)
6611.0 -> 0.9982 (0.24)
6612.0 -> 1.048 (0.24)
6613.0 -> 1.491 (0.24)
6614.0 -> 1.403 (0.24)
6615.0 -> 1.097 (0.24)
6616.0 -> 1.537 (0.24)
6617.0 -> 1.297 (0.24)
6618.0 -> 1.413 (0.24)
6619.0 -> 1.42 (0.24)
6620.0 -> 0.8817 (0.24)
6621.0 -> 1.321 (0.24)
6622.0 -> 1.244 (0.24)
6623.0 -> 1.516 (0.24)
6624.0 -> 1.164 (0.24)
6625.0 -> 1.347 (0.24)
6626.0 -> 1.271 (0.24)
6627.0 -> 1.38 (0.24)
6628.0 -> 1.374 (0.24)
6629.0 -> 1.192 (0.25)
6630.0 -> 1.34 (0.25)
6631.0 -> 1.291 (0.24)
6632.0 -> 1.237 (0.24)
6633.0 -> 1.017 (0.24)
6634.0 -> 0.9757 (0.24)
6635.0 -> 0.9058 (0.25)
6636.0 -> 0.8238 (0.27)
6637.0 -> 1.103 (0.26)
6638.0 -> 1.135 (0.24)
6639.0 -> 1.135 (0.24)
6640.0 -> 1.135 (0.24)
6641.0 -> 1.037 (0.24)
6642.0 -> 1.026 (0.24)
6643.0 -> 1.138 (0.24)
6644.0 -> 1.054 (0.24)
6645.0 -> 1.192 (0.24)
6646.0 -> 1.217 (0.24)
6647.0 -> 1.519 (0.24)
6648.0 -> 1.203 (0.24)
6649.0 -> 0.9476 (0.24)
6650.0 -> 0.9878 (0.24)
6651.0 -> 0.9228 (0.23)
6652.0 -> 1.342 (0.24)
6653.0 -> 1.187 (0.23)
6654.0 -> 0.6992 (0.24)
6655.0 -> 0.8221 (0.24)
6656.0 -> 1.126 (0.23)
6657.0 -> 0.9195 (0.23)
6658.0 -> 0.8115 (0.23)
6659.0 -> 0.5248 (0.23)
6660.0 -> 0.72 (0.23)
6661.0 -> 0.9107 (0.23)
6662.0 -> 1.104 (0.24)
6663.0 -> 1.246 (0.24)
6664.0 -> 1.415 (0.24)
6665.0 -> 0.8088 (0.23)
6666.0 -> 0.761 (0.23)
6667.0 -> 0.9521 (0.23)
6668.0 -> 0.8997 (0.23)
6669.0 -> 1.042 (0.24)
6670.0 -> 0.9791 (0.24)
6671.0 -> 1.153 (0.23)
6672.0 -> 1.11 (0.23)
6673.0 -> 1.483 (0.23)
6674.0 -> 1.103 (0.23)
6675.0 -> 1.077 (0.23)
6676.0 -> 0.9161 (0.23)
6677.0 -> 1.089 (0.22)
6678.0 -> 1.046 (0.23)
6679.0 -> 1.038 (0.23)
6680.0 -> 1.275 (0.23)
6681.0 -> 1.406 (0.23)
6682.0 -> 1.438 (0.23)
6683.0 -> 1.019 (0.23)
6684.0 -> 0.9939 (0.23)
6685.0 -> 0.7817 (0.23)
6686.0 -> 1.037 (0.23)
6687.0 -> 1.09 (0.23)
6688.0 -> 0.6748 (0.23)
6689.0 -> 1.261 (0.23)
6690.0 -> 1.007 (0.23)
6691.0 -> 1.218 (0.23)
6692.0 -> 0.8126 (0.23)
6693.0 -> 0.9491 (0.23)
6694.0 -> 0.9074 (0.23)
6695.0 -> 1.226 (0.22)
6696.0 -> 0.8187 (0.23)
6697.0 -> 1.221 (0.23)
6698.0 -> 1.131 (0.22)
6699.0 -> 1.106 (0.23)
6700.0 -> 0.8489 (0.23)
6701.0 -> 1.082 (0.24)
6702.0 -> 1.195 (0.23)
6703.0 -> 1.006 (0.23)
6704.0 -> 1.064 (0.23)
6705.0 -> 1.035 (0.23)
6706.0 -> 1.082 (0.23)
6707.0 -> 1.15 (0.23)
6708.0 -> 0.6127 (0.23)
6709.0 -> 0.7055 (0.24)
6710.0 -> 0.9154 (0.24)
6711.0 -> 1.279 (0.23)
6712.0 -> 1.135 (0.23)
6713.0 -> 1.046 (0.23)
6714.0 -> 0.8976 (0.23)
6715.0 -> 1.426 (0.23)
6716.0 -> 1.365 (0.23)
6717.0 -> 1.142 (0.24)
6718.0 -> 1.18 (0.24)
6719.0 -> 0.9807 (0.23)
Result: 0.9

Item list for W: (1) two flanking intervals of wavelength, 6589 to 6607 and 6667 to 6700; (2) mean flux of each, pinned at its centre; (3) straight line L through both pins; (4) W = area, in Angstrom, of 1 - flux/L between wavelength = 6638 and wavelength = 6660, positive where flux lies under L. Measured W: 0.6 Angstrom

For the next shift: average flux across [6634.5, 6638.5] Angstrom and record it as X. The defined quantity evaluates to 0.992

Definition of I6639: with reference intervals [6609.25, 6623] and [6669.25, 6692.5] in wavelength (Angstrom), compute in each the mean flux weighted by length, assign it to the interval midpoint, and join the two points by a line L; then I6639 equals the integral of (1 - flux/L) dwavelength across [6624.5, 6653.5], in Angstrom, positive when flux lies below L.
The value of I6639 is 1.3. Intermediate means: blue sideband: 1.27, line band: 1.15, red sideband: 1.09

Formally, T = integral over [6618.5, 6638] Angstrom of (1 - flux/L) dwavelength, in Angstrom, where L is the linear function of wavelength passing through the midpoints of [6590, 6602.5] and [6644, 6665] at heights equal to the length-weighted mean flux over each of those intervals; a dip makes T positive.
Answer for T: -2.8 Angstrom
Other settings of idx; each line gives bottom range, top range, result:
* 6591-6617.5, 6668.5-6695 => 0.93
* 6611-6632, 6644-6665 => 0.81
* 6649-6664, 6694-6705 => 1.11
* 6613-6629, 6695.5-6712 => 0.80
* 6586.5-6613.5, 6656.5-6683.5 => 0.96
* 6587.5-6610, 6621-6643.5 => 1.09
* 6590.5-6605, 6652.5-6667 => 0.88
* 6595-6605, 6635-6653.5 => 1.05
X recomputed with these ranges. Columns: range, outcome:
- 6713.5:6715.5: 1.16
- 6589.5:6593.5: 1.01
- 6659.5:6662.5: 0.912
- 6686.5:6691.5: 1.05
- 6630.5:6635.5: 1.09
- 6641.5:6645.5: 1.1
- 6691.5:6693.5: 0.881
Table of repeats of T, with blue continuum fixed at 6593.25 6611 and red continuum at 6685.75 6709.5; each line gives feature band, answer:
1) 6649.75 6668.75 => 1.95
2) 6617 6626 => -1.34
